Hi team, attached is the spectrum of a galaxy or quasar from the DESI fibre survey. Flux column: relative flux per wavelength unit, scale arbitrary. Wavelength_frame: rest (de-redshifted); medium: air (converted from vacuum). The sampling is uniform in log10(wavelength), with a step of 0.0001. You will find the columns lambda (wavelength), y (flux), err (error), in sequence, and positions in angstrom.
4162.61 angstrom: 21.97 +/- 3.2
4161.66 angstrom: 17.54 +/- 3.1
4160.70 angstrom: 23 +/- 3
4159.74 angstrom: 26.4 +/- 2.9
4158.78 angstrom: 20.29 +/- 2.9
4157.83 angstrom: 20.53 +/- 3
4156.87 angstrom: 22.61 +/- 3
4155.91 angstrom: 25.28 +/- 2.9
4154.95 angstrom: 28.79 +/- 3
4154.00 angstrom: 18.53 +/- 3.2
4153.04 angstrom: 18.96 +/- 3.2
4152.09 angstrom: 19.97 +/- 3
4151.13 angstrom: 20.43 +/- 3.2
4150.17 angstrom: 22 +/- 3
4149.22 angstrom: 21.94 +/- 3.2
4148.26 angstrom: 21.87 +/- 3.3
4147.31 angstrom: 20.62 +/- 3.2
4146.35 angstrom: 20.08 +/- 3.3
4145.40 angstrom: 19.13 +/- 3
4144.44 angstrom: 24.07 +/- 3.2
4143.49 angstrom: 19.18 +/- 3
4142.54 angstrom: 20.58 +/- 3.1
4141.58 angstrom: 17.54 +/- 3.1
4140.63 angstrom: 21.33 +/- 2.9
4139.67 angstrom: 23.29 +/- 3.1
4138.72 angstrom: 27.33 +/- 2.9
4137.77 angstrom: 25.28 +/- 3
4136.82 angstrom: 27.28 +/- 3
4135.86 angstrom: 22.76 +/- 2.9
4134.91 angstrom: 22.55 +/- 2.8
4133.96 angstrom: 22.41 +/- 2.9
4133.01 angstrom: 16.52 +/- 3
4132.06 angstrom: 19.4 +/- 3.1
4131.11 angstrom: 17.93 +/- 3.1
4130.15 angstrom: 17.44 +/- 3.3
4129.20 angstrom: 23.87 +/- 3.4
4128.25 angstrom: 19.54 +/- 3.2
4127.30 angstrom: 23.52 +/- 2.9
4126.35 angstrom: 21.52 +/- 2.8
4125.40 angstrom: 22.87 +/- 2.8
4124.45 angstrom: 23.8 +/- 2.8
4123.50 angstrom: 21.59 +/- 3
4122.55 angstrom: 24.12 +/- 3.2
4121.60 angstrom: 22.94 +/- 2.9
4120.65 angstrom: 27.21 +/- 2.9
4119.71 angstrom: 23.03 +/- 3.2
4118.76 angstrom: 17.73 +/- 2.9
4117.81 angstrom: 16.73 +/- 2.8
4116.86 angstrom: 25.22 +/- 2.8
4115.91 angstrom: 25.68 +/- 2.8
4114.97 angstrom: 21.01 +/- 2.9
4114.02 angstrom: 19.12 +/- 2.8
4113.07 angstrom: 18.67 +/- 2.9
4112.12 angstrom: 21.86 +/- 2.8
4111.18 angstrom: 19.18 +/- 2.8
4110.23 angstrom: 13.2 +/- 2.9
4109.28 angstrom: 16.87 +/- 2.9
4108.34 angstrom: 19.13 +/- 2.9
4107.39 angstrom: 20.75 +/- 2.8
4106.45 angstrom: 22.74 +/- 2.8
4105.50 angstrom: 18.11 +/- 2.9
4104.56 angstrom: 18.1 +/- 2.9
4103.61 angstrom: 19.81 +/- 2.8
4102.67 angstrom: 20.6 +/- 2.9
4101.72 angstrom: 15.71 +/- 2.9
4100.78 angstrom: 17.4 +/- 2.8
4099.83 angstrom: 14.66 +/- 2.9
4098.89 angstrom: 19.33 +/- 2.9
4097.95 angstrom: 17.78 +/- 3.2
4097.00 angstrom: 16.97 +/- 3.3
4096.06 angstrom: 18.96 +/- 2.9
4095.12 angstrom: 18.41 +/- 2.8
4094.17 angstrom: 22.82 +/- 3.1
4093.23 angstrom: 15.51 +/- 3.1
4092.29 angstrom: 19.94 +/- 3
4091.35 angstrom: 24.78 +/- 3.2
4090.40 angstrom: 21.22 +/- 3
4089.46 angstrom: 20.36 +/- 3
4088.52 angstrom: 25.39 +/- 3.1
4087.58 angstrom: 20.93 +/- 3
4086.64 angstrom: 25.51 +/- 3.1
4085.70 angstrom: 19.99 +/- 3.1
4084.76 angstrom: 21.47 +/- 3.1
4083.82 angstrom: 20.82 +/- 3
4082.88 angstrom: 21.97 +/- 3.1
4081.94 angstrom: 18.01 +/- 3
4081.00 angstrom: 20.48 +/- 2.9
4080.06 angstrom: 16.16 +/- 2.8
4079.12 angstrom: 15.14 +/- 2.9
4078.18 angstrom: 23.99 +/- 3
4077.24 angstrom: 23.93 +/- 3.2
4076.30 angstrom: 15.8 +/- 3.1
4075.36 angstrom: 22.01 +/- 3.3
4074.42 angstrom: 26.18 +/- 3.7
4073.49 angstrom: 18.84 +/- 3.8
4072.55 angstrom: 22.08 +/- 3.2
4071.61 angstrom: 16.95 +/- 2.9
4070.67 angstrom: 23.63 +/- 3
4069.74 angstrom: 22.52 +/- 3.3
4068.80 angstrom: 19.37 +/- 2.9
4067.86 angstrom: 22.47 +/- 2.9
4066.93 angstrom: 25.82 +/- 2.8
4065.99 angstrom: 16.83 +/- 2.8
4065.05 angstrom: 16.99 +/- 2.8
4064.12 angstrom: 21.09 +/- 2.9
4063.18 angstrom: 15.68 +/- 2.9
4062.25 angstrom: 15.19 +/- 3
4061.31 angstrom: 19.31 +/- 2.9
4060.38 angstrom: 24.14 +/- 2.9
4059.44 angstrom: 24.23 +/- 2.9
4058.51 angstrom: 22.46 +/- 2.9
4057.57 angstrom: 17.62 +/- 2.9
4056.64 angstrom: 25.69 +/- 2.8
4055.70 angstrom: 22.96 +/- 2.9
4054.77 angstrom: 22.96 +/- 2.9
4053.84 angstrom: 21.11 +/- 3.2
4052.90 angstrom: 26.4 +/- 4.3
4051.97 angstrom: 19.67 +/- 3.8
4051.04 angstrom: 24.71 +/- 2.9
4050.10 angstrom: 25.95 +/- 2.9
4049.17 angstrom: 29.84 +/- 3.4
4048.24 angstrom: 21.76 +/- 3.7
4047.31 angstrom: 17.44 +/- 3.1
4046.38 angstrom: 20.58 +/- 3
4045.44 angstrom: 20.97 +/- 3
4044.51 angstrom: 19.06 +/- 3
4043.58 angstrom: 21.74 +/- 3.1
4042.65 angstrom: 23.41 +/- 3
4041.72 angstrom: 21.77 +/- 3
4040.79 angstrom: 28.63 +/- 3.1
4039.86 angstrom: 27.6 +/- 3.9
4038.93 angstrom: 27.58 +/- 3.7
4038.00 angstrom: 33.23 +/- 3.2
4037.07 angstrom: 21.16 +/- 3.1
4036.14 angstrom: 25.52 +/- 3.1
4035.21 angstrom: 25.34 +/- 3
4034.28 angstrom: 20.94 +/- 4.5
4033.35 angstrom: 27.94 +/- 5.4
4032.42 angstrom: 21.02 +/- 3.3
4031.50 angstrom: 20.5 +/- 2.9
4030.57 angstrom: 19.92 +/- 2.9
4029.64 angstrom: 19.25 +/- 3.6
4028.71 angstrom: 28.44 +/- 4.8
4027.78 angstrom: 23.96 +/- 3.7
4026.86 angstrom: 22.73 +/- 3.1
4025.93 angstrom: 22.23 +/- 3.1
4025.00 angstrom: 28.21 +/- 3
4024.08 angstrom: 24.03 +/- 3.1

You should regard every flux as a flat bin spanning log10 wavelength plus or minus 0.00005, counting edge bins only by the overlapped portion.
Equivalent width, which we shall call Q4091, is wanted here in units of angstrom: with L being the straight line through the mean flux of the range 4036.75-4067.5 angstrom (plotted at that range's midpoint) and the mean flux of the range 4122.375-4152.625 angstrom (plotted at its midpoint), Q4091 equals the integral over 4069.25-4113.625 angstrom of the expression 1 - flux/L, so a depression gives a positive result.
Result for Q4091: 4.5 angstrom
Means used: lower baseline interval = 22.5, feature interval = 19.9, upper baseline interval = 21.6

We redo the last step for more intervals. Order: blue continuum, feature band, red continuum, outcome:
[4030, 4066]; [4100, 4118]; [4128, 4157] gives 2.0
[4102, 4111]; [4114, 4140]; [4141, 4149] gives -3.4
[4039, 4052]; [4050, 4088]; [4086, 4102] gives 0.9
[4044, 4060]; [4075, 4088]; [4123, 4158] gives 1.1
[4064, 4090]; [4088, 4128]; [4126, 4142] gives 1.9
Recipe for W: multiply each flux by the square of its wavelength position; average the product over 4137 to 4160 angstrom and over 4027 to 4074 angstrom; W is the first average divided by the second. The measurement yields 1.03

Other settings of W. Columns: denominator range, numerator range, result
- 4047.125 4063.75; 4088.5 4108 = 0.89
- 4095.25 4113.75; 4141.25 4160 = 1.19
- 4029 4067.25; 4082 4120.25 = 0.91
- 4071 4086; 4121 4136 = 1.08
